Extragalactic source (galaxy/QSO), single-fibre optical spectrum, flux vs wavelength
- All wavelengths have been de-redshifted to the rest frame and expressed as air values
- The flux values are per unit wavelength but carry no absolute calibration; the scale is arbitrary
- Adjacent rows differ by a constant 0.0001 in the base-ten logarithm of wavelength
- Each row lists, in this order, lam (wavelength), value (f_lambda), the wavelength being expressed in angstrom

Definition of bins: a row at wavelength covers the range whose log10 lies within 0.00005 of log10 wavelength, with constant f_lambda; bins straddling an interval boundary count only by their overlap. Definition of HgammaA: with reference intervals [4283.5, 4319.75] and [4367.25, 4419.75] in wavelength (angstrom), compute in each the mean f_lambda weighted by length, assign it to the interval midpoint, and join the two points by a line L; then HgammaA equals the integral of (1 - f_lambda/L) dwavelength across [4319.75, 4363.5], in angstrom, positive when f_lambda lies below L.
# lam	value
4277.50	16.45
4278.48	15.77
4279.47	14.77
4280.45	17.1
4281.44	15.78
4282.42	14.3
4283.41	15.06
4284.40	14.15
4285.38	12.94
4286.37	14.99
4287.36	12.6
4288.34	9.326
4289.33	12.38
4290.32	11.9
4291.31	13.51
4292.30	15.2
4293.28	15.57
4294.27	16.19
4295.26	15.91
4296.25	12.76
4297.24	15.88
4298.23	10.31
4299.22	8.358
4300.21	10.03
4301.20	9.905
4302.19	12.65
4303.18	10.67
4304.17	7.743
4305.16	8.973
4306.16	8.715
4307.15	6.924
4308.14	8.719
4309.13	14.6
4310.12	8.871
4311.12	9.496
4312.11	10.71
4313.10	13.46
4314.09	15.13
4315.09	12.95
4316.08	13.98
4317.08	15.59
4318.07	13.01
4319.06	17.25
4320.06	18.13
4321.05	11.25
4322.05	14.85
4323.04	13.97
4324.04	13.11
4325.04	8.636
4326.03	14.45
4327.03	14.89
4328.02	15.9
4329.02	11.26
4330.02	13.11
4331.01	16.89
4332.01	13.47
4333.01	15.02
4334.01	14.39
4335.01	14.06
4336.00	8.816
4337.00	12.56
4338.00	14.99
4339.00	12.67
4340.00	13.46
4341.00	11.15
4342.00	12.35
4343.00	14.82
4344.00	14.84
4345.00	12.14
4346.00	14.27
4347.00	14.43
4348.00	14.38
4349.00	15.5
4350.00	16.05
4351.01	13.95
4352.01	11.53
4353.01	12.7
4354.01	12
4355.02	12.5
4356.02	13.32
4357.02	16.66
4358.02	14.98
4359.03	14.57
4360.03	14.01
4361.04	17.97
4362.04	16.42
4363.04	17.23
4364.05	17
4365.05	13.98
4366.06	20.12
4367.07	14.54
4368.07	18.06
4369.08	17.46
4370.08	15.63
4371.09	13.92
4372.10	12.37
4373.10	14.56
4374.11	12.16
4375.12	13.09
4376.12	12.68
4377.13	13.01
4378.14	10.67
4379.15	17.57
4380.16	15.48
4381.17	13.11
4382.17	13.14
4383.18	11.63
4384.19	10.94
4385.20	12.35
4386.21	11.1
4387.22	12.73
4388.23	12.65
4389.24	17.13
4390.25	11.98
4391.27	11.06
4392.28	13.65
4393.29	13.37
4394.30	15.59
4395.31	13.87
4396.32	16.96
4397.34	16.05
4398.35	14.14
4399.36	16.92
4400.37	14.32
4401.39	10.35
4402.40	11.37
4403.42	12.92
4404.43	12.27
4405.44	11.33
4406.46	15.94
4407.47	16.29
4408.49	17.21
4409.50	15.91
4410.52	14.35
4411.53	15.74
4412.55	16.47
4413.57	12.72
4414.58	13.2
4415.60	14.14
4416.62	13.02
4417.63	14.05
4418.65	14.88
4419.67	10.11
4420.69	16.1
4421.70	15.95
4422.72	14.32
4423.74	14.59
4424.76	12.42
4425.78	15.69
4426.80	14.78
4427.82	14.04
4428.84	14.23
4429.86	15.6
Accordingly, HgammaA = -3.1 angstrom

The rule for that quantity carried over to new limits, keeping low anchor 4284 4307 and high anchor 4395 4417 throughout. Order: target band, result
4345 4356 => -0.3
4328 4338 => -0.5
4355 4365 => -1.6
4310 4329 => -1.3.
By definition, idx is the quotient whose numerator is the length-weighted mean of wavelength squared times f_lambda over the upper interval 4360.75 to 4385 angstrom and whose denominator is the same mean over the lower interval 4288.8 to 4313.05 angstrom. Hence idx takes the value 1.3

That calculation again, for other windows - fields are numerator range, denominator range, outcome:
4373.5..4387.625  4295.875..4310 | 1.28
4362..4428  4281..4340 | 1.15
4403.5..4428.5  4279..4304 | 1.15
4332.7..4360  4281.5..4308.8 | 1.15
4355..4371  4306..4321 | 1.30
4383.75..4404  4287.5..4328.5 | 1.12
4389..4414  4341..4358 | 1.06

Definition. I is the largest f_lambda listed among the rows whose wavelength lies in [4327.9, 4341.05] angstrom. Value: 16.89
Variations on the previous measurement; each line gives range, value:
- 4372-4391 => 17.57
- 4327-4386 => 20.12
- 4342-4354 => 16.05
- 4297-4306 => 15.88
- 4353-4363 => 17.97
